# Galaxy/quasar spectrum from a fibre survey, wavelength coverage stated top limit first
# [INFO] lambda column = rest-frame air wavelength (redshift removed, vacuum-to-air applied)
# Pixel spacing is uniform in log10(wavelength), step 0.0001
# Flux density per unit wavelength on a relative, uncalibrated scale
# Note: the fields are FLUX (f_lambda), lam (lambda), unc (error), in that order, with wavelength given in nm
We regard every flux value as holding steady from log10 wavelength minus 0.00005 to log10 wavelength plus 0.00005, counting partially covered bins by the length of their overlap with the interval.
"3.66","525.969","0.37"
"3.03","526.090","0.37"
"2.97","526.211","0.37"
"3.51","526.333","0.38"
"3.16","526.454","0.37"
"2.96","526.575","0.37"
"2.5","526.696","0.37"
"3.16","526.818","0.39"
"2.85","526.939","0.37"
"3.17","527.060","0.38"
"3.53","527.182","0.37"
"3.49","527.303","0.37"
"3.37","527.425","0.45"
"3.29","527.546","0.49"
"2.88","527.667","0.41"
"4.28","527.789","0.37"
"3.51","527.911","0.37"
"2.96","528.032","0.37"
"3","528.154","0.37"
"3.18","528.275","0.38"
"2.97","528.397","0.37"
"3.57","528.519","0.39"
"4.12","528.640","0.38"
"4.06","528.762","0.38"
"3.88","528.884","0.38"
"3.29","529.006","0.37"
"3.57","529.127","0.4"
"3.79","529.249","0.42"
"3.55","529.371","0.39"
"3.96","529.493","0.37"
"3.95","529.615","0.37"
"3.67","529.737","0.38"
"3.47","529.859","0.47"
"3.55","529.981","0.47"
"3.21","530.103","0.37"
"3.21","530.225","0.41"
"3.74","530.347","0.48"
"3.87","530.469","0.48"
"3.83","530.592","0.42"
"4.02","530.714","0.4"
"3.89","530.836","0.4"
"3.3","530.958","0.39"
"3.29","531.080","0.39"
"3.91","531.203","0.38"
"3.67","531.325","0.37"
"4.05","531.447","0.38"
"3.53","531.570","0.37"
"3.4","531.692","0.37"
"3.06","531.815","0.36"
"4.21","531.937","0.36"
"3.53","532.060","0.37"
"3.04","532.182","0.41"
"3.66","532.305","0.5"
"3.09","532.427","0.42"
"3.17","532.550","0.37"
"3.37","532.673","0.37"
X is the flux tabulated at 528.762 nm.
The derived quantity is 4.06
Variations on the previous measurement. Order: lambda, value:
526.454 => 3.16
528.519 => 3.57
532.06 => 3.53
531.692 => 3.4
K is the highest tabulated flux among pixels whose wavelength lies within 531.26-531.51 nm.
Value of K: 4.05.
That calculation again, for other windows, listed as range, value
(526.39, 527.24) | 3.53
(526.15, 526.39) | 3.51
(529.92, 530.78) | 4.02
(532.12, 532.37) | 3.66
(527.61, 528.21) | 4.28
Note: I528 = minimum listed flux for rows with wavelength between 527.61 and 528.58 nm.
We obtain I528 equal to 2.88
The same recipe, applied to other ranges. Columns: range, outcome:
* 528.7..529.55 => 3.29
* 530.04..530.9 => 3.21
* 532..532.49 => 3.04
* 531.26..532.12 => 3.06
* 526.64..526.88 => 2.5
